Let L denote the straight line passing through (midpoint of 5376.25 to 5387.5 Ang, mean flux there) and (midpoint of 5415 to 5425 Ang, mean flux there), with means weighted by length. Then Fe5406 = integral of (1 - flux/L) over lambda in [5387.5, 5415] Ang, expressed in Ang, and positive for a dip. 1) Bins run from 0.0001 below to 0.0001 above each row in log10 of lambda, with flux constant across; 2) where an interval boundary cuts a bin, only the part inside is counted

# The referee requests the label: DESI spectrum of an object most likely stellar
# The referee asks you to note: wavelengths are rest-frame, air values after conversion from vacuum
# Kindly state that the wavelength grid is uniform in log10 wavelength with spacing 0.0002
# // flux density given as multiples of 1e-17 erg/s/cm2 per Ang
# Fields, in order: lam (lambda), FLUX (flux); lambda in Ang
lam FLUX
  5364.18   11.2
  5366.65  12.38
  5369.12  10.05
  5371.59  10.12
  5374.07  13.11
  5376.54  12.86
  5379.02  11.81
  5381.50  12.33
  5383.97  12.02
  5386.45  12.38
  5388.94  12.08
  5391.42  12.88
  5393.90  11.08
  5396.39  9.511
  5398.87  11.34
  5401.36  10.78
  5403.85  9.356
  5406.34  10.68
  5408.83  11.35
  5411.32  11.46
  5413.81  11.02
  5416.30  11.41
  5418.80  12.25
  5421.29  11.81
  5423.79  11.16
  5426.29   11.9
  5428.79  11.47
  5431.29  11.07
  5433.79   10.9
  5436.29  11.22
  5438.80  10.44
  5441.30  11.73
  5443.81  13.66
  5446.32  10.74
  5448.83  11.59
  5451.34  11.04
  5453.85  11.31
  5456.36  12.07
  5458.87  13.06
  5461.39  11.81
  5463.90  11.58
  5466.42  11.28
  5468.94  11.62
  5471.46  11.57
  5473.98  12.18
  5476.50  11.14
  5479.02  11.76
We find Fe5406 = 2.0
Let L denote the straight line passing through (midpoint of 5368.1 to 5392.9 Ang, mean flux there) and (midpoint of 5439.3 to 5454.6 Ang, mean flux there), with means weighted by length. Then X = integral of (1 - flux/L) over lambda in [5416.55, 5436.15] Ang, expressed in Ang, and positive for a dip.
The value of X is 0.4 Ang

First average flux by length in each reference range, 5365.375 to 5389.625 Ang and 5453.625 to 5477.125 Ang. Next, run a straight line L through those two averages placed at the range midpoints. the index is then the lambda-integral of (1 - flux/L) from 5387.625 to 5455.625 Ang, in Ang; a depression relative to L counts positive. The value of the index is 3.1 Ang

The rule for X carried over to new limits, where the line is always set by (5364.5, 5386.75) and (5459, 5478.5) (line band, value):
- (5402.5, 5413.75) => 1.0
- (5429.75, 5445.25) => 0.3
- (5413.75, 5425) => 0.2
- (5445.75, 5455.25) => 0.4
